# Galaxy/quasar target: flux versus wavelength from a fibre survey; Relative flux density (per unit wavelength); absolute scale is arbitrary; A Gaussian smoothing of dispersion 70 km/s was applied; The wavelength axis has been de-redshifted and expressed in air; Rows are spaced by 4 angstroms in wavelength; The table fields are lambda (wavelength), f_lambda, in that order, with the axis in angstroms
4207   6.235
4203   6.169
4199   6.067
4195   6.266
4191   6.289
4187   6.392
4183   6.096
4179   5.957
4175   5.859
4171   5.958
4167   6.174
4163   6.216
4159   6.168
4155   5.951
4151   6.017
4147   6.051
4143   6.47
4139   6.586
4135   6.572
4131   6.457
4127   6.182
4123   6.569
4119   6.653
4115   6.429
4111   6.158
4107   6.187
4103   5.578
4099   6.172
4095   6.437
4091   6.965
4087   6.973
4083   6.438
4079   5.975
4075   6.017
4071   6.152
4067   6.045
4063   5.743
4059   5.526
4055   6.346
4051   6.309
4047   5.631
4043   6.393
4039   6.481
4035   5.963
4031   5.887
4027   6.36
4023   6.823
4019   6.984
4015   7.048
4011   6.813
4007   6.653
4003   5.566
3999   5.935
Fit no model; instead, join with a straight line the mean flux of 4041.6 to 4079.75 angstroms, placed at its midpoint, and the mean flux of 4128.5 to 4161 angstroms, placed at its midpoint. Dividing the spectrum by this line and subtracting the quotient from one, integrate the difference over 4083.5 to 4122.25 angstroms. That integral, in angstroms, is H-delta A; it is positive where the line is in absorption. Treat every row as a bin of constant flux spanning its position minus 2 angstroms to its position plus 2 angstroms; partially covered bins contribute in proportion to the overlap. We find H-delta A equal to -1.6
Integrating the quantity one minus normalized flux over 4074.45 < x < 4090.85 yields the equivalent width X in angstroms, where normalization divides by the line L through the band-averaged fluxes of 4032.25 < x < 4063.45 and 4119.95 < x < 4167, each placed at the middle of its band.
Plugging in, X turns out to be -0.8 angstroms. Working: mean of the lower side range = 6.06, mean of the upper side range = 6.3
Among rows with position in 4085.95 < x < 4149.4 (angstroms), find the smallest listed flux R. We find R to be 5.578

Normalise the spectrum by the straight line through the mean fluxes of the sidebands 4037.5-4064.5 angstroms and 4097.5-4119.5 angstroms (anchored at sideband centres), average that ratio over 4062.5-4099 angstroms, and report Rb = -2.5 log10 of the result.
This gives -0.036 mag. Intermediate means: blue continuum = 6.06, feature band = 6.32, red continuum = 6.17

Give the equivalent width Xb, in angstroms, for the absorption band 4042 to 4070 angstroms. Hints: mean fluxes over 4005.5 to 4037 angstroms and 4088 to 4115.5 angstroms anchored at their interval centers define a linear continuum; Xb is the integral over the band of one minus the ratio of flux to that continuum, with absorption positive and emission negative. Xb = 1.98 angstroms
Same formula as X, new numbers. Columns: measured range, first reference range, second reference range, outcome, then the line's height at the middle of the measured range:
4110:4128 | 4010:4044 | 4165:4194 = -0.43 angstroms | 6.27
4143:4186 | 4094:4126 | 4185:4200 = 1.32 angstroms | 6.27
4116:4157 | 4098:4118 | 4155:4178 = -1.73 angstroms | 6.09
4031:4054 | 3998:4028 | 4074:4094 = 1.36 angstroms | 6.53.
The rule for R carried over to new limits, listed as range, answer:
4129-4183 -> 5.859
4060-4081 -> 5.743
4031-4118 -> 5.526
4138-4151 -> 6.017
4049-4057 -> 6.309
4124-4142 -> 6.182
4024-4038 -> 5.887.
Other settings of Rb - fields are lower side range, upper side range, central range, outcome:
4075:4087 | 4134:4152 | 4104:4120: 0.01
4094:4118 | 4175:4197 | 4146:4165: 0.02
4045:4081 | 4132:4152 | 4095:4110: 0.02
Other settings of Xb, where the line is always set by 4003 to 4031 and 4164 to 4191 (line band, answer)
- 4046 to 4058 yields 0.8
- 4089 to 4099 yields -0.3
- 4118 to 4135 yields -0.5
